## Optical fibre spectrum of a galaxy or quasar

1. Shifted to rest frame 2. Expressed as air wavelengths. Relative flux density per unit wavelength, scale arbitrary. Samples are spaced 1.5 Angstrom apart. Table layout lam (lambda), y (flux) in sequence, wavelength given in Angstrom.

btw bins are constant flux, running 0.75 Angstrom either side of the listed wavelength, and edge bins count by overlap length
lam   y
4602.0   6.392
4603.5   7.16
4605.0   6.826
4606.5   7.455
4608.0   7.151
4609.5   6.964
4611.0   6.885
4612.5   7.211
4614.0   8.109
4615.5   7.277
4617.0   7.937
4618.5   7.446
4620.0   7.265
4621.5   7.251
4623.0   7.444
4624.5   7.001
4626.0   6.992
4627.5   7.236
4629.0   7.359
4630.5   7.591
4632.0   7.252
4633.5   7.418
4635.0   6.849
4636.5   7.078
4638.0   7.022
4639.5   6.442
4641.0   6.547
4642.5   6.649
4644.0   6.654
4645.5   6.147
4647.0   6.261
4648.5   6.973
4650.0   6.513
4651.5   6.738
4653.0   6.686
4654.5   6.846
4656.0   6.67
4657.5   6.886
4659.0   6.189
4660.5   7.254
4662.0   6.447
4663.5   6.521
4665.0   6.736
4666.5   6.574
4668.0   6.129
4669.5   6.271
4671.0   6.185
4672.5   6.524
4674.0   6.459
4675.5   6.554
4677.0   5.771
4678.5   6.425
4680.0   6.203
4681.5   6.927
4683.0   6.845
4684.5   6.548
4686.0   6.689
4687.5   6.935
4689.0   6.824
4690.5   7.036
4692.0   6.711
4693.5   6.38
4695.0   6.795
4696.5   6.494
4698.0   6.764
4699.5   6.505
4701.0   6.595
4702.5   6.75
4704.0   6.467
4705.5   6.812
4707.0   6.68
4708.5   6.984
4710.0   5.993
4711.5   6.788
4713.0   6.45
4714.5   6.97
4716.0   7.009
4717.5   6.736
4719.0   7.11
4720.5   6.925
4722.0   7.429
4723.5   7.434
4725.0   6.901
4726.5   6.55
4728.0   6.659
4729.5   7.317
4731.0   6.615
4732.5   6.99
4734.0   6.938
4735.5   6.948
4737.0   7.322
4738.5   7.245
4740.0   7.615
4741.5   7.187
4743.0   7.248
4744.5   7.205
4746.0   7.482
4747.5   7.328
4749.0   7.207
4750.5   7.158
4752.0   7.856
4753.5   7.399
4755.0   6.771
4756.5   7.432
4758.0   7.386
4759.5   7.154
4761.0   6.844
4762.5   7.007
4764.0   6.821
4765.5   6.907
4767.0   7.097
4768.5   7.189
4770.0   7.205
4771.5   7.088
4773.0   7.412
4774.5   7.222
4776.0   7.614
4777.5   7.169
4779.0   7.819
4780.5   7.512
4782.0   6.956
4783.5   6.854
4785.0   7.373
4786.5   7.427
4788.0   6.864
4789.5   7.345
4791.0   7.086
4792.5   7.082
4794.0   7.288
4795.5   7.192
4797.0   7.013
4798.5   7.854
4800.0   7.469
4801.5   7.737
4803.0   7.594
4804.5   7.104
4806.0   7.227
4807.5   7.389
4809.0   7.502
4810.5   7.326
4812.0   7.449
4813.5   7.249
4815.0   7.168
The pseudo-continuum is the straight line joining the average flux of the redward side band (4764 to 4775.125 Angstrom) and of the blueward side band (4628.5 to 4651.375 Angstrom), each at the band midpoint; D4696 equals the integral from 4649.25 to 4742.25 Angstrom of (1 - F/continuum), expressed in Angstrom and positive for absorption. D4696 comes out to 3.2 Angstrom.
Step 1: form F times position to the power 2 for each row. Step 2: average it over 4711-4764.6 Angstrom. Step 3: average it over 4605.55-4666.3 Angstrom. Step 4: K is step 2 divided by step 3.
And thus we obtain 1.06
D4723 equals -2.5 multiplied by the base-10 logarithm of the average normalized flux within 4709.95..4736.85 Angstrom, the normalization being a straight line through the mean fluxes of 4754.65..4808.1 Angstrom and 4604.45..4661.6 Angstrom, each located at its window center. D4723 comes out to 0.04 mag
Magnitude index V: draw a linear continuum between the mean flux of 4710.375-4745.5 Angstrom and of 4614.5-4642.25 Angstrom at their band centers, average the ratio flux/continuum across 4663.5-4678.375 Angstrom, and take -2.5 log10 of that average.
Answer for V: 0.12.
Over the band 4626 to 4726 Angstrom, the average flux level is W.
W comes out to 6.72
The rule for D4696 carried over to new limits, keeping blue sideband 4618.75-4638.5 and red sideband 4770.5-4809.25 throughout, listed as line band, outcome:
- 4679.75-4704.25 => 1.9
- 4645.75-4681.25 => 3.6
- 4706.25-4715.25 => 0.8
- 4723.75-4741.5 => 0.6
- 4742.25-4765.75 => 0.3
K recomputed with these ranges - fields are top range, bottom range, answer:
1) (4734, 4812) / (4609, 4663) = 1.10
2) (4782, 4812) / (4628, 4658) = 1.14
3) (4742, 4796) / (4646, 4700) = 1.14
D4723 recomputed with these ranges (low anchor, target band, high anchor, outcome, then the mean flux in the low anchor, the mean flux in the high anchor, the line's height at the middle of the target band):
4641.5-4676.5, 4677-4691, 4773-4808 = 0.01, 6.55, 7.31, 6.7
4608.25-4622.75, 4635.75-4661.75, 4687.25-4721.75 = 0.07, 7.37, 6.73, 7.13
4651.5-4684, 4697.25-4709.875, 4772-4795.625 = 0.02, 6.53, 7.26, 6.76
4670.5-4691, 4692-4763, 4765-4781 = -0.01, 6.56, 7.3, 6.94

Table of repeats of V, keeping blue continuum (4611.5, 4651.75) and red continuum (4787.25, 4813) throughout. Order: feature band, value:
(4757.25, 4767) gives 0.04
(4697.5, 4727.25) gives 0.06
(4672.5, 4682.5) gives 0.12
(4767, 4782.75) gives 0.00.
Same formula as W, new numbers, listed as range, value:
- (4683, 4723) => 6.75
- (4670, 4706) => 6.59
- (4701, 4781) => 7.08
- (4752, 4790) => 7.21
